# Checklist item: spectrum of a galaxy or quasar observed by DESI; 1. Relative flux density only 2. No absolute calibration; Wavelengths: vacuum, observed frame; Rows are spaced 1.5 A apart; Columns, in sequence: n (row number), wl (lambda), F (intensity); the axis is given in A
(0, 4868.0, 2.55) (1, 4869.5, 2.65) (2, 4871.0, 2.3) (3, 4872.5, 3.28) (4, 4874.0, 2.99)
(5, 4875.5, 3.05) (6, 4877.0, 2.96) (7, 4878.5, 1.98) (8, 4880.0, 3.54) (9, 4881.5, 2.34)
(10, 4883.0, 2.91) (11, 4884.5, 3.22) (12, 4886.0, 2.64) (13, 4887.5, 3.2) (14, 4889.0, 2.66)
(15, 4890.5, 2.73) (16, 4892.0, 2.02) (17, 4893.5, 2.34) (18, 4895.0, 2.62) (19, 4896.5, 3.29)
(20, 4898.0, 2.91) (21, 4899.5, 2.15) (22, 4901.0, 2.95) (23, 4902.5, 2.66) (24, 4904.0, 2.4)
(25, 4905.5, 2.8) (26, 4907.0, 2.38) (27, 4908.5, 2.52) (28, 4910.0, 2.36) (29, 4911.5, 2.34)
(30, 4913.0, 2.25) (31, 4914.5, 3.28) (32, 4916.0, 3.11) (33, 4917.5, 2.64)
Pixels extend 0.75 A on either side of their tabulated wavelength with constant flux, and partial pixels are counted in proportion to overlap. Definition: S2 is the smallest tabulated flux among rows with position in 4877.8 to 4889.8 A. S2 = 1.98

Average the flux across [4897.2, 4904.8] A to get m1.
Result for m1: 2.62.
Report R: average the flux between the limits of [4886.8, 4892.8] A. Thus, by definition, 2.65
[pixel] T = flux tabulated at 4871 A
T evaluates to 2.3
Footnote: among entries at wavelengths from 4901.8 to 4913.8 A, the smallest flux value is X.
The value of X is 2.25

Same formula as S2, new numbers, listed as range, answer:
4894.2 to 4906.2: 2.15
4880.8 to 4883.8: 2.34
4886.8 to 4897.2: 2.02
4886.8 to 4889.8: 2.66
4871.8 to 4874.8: 2.99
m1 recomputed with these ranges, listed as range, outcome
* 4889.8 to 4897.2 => 2.59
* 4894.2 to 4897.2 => 2.94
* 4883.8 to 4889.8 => 2.93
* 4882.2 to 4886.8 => 2.92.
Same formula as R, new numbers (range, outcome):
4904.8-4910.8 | 2.51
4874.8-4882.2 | 2.78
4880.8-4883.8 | 2.64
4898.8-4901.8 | 2.56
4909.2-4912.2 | 2.35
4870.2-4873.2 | 2.78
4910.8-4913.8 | 2.31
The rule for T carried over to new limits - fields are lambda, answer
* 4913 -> 2.25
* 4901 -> 2.95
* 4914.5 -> 3.28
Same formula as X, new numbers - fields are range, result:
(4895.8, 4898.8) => 2.91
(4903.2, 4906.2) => 2.4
